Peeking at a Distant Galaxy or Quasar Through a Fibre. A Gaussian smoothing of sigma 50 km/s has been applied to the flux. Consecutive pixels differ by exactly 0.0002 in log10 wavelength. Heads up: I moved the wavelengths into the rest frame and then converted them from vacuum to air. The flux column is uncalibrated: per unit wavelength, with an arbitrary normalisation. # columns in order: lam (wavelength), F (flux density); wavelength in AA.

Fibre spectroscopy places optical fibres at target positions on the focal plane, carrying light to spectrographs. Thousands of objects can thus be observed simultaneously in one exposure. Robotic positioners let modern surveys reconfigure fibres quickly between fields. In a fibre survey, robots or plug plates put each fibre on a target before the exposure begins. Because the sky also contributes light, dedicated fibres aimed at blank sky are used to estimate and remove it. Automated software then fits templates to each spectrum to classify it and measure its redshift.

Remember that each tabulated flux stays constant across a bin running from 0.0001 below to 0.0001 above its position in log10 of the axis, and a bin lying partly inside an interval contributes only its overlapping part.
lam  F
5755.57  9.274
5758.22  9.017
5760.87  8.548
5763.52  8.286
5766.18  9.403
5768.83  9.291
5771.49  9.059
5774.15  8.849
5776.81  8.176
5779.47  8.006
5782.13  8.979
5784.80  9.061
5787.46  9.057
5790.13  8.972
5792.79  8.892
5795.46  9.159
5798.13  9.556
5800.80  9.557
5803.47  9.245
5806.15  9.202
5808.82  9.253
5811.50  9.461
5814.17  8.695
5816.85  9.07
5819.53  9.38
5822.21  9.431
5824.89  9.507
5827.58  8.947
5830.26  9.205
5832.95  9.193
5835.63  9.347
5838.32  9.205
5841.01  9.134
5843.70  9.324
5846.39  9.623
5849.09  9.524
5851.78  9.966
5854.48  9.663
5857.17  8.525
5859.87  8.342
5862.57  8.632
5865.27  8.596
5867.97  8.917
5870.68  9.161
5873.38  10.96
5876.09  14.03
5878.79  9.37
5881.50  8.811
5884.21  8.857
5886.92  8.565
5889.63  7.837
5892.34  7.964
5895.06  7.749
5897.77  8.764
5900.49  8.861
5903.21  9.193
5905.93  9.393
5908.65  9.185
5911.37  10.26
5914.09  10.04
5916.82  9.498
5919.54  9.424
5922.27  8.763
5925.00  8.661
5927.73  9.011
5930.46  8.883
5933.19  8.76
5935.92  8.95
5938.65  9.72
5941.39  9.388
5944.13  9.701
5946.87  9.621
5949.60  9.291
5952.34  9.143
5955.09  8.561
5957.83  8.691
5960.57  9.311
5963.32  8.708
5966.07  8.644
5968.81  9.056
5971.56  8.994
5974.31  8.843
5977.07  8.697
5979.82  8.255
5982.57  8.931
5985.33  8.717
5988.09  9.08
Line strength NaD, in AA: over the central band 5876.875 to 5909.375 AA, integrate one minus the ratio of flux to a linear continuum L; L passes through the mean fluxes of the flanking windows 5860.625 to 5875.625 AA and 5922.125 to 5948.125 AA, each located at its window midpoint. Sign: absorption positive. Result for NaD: 2.0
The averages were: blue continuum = 9.5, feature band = 8.8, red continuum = 9.16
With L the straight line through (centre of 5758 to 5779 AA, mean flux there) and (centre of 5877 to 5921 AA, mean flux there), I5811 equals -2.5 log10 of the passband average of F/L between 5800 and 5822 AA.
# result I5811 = -0.04 mag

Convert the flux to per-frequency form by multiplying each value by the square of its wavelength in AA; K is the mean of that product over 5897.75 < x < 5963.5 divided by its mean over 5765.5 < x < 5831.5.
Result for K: 1.1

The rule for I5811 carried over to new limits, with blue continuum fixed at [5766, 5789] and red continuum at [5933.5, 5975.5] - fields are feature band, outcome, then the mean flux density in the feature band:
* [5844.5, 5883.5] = -0.07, 9.56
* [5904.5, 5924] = -0.05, 9.49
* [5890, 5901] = 0.10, 8.25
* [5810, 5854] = -0.05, 9.32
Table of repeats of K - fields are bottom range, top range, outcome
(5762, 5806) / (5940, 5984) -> 1.06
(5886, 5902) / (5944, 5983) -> 1.10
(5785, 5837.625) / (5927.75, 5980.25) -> 1.03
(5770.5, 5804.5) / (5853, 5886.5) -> 1.09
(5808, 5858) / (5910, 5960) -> 1.03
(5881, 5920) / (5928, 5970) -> 1.03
